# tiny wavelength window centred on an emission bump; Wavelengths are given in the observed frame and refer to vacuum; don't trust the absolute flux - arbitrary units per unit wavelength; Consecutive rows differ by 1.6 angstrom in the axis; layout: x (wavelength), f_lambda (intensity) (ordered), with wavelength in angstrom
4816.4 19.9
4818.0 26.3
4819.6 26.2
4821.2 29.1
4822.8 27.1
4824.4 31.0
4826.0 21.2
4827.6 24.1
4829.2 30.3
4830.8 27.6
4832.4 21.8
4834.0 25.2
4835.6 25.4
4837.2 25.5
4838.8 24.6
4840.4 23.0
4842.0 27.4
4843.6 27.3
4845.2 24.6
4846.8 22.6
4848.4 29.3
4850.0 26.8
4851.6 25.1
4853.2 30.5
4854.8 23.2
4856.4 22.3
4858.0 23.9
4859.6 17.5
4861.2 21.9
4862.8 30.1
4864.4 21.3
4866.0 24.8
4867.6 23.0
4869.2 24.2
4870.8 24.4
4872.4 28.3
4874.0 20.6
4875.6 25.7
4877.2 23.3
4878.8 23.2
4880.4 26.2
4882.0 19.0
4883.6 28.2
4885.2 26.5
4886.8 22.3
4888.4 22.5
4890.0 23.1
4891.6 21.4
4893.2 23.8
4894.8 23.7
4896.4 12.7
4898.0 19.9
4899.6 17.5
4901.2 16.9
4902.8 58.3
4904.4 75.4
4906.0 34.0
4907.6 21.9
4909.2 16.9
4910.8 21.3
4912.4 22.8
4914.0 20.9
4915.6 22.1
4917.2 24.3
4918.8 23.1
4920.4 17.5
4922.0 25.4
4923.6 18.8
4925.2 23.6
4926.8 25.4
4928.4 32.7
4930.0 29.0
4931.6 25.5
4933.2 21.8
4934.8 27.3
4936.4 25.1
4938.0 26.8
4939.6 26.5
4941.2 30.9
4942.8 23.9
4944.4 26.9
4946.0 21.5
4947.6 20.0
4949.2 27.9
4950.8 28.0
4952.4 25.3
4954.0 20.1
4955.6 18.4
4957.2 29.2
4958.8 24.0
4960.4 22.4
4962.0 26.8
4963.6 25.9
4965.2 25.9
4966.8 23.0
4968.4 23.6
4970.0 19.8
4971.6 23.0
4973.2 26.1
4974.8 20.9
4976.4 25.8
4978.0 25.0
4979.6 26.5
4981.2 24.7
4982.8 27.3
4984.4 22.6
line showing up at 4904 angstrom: H-gamma 4340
